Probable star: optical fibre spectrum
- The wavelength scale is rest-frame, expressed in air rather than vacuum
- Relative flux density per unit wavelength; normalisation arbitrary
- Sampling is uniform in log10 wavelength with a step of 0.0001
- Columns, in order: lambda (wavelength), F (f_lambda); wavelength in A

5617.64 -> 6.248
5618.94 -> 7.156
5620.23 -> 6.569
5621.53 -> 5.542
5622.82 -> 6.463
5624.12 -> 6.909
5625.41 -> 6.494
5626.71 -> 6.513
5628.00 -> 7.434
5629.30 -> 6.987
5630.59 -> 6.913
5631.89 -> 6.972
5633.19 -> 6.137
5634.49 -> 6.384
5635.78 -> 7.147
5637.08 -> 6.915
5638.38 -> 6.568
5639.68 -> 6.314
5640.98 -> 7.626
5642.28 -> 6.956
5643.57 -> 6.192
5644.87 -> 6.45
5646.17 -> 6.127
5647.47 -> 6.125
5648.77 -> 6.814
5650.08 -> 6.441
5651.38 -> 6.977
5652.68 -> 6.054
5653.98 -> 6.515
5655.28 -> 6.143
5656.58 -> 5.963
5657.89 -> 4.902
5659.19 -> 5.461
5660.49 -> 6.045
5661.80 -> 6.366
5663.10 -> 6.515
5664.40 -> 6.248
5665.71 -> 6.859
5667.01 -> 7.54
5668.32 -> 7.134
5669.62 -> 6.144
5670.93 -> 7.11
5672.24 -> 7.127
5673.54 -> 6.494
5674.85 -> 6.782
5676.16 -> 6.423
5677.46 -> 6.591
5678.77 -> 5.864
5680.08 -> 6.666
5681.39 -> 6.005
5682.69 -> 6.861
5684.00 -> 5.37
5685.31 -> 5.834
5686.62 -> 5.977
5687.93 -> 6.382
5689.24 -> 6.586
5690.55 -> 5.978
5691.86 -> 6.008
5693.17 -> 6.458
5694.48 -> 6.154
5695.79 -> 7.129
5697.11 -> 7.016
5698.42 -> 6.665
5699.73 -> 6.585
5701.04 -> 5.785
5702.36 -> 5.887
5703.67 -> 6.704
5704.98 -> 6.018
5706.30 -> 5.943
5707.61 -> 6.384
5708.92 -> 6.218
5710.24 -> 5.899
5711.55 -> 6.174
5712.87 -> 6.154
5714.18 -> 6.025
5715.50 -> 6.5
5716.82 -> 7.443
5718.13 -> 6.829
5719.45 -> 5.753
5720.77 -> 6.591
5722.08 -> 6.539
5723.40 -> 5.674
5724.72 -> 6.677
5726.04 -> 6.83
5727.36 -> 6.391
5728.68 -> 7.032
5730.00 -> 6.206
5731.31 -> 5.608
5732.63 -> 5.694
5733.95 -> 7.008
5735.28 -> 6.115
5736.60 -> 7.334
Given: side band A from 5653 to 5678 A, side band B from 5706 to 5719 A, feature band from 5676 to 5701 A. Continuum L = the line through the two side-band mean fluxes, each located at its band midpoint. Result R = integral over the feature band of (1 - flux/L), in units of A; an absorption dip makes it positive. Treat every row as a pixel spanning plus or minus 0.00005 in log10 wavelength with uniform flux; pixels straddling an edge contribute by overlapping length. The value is 0.3 A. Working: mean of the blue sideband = 6.44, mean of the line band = 6.33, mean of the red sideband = 6.36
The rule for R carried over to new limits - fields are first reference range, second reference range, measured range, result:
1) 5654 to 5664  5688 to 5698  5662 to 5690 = -1.29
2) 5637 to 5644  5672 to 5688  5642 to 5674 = 0.70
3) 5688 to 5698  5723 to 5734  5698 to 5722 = 0.34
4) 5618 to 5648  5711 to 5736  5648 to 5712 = 1.55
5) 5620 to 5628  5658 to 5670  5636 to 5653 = -0.40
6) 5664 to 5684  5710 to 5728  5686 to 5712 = 0.80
